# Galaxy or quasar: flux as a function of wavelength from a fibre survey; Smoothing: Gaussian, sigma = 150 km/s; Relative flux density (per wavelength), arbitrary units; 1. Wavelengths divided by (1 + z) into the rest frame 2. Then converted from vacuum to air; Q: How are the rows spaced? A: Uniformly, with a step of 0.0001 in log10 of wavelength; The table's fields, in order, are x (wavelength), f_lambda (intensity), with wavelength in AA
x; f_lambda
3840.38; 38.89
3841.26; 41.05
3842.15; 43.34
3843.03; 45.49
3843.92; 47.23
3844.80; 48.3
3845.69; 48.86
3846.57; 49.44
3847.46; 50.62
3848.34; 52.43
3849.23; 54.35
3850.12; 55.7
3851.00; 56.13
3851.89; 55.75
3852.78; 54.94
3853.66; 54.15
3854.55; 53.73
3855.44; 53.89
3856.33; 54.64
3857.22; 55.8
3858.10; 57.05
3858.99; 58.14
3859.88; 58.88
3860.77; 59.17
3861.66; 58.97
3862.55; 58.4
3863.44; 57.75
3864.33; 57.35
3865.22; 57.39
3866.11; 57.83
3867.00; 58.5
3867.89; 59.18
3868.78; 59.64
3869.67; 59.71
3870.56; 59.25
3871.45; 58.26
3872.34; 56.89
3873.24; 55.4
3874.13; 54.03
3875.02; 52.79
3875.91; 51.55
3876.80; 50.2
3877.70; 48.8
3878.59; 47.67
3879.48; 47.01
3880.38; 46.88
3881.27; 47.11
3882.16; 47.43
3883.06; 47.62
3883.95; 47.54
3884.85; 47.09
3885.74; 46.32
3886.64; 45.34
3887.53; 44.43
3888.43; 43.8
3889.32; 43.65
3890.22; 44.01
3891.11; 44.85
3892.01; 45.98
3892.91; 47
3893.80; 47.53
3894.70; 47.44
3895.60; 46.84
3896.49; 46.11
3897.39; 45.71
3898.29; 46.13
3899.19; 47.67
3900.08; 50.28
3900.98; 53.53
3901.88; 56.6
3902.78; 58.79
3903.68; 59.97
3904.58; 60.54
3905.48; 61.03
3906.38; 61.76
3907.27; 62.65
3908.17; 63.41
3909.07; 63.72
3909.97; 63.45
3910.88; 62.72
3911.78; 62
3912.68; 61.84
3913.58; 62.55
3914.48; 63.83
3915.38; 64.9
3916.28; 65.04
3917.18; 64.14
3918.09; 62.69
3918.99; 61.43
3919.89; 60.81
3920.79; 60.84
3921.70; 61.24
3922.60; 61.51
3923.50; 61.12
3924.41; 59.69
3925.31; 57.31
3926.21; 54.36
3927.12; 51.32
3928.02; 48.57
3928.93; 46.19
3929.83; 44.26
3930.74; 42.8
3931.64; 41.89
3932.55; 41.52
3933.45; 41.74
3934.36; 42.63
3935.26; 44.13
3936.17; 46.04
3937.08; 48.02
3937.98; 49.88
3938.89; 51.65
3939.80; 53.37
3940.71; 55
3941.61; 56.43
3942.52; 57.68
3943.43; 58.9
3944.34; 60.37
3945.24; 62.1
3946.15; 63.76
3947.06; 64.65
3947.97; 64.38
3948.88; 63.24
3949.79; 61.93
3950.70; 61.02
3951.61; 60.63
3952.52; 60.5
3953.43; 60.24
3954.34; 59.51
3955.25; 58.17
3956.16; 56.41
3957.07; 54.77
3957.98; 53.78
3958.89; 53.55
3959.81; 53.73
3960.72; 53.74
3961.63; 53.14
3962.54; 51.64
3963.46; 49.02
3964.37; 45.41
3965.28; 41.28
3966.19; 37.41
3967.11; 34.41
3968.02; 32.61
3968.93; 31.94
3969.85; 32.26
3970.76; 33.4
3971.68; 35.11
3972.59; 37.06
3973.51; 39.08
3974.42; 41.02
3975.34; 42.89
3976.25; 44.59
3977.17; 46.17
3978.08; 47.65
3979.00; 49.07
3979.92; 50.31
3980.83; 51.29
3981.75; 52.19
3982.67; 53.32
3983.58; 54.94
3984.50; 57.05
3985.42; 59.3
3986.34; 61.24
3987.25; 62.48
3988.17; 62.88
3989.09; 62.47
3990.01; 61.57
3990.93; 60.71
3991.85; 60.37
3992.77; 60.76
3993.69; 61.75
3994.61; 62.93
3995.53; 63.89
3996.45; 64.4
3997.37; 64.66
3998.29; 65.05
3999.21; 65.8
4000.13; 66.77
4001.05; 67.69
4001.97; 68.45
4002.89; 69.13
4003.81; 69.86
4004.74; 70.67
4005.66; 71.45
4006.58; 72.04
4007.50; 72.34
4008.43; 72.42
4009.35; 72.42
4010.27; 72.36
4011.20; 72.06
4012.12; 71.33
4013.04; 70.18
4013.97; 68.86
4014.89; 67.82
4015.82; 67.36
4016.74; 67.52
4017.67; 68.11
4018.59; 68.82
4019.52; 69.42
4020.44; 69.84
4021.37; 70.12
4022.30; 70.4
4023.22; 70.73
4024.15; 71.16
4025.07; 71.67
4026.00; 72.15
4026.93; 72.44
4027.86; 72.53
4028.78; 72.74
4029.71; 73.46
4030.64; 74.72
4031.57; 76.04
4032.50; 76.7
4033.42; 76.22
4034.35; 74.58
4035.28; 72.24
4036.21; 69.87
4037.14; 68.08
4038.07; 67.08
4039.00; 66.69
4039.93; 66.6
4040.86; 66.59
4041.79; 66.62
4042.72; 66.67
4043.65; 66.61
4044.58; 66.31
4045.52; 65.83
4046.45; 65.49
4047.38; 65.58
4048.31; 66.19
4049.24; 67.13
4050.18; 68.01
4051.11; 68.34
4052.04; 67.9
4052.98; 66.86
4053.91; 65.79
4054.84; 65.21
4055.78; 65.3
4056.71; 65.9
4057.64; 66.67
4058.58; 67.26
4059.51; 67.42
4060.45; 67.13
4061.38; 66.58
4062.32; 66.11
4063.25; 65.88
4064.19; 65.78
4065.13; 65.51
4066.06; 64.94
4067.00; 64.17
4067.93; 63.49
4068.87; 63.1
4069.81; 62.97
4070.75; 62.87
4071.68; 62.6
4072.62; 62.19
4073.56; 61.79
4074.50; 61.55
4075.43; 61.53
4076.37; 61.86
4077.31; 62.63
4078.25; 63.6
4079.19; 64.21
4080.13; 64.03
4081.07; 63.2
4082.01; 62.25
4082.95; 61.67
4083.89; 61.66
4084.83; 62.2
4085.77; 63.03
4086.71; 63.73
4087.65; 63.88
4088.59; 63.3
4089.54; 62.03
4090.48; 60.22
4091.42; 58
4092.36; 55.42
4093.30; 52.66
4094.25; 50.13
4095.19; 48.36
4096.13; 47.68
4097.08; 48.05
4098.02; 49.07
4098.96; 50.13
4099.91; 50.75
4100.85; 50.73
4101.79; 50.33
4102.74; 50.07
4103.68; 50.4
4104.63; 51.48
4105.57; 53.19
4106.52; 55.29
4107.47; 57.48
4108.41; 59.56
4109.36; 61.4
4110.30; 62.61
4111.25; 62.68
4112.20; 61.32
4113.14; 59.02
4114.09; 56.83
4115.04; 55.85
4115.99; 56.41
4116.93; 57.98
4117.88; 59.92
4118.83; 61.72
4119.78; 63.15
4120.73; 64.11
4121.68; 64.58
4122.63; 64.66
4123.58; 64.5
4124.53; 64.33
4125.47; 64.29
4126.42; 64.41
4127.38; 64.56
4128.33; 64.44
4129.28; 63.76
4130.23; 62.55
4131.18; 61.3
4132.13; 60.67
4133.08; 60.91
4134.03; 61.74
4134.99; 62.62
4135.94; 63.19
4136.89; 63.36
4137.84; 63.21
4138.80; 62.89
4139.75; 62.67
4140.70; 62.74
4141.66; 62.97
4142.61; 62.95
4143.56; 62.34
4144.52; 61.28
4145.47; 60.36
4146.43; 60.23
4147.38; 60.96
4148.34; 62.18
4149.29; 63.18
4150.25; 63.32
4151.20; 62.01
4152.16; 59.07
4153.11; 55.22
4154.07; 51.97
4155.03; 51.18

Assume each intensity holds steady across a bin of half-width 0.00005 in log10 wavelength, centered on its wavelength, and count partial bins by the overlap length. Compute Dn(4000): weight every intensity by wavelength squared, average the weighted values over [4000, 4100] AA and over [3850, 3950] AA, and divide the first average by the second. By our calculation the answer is 1.3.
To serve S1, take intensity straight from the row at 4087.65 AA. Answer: 63.88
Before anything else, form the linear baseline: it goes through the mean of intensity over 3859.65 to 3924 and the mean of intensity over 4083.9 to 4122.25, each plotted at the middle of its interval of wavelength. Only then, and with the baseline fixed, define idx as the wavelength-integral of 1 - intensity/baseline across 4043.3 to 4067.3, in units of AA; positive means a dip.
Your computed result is -4.2 AA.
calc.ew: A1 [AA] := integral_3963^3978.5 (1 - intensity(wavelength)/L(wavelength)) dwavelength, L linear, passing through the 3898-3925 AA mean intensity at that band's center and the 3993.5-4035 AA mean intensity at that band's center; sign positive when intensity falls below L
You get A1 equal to 6.2 AA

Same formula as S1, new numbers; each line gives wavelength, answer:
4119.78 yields 63.15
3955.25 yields 58.17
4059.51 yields 67.42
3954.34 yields 59.51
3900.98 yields 53.53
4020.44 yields 69.84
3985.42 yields 59.3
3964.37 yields 45.41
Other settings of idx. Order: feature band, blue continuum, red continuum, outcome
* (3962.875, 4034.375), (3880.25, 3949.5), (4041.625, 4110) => -3.6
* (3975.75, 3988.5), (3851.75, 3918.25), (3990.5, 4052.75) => 2.2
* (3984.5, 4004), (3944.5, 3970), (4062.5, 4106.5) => -3.2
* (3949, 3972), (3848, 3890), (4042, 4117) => 3.0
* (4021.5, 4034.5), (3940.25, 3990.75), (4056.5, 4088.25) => -3.1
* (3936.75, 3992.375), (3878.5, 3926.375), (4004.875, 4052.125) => 8.6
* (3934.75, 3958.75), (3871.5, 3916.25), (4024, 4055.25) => 0.7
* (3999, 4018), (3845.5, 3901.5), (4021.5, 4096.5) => -2.5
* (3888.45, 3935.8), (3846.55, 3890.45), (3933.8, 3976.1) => -2.2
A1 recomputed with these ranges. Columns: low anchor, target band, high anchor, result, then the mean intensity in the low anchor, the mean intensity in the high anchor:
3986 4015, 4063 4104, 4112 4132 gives 2.79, 66.8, 61.9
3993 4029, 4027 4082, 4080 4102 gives -3.82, 69.2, 56.7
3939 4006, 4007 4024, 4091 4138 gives -4.24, 55.3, 58.2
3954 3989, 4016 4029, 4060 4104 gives -4.09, 48.4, 59.7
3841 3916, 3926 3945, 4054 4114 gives 2.01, 53.5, 60.1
